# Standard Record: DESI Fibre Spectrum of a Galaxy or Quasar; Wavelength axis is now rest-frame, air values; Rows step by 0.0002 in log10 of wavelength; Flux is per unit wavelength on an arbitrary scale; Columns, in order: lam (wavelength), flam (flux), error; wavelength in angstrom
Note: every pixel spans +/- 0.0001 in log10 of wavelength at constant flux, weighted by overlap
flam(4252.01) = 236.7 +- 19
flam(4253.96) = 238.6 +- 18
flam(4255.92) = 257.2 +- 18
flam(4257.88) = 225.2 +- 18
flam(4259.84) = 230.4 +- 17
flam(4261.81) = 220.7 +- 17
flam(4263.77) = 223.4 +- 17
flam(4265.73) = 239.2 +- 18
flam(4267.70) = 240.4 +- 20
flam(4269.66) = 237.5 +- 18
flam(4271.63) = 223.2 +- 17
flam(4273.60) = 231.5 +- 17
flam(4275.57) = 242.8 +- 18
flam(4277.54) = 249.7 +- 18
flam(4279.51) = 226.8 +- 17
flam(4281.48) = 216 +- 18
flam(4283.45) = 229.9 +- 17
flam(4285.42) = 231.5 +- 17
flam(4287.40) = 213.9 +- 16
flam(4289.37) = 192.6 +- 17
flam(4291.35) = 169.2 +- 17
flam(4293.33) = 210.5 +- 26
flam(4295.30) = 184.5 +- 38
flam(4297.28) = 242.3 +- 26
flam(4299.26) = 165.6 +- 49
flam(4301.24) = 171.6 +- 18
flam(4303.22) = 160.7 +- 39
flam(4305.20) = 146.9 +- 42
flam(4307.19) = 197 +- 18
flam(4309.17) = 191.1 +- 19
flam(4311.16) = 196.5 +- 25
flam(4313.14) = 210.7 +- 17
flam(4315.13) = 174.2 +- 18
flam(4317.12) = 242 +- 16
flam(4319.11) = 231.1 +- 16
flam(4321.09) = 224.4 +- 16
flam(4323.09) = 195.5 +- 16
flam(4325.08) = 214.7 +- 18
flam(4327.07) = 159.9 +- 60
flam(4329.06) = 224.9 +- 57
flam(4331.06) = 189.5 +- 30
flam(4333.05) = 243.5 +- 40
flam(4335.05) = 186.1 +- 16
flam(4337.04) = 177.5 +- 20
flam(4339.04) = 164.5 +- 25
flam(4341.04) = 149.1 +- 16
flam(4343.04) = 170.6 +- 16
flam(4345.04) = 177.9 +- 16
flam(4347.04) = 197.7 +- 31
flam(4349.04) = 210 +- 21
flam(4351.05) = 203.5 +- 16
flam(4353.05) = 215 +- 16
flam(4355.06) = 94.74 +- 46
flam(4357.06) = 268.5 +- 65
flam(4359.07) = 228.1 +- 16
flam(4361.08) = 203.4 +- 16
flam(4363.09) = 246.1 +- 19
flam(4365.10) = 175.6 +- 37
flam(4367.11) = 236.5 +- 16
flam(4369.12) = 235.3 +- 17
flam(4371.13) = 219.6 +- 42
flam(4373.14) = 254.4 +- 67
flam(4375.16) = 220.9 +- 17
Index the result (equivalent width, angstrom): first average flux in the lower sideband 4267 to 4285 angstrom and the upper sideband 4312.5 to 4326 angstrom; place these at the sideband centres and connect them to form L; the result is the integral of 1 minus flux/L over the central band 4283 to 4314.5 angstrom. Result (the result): 4.1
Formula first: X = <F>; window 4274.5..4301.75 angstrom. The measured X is 211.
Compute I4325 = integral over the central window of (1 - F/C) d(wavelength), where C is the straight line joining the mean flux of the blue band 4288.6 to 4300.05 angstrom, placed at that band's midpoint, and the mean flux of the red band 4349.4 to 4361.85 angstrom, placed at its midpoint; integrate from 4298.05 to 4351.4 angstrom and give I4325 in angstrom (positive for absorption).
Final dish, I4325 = 1.8 angstrom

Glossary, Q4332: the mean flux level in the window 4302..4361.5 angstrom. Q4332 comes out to 195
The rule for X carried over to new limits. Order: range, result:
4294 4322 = 196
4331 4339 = 196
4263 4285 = 233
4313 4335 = 209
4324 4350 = 190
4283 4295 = 206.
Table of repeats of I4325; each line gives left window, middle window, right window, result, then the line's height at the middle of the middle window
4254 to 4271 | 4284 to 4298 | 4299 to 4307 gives -1.6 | 185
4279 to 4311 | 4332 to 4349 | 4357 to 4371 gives 2.4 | 215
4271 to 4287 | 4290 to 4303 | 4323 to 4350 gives 1.8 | 218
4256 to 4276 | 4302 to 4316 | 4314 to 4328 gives 1.9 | 212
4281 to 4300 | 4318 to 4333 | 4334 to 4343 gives -2.4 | 180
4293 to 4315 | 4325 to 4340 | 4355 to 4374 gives 0.7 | 204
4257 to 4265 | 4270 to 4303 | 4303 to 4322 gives 0.1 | 212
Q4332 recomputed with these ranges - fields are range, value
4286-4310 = 188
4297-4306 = 173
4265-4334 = 209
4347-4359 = 201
